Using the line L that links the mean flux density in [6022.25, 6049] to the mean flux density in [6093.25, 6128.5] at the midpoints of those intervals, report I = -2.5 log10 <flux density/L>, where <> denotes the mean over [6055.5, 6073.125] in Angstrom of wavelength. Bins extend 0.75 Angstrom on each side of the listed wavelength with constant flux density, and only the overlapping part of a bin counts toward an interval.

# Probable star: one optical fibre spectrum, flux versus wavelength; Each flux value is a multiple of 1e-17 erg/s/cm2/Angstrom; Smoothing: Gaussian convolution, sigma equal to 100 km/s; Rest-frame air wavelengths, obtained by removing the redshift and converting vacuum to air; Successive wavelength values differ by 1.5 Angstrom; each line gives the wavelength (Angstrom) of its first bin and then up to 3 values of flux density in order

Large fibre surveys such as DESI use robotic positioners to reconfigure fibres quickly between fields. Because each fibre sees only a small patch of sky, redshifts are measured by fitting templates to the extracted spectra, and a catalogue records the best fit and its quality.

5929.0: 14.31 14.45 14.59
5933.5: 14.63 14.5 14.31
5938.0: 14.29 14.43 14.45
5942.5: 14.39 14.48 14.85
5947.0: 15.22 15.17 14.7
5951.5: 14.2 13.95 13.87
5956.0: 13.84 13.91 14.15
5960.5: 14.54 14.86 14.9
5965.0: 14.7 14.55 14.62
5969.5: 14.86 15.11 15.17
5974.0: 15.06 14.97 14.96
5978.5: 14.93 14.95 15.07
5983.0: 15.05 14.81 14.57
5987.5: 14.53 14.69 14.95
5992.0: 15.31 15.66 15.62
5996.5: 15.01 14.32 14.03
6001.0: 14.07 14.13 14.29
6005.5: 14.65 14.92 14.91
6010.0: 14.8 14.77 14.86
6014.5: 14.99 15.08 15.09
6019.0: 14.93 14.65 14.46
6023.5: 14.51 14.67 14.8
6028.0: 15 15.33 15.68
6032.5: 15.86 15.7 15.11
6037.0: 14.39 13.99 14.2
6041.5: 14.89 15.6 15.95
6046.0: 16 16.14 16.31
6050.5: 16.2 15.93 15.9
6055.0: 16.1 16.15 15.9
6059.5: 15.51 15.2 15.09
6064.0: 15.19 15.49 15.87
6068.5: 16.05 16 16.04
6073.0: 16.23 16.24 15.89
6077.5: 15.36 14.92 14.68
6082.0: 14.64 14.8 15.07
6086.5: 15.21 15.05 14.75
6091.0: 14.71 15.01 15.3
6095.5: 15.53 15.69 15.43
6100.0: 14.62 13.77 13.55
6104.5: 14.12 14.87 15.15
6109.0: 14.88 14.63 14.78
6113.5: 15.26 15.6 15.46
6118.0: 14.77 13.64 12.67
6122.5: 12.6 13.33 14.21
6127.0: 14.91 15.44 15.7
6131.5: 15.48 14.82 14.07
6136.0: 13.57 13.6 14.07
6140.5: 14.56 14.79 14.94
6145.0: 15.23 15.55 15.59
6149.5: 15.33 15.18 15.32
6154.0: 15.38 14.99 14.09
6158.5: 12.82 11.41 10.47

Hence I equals -0.054 mag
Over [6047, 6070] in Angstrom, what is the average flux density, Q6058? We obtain 15.8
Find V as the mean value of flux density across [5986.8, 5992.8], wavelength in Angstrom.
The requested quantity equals 14.9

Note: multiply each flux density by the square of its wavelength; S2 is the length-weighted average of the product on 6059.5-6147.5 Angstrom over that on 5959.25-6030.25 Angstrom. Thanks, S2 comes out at 1.0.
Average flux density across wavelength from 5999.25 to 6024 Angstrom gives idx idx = 14.7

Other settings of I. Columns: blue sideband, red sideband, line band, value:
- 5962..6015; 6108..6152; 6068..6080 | -0.08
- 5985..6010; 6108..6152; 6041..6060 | -0.09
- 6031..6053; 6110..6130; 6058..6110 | -0.02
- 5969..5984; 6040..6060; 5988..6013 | 0.04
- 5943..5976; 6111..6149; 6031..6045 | -0.04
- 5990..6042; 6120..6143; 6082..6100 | -0.05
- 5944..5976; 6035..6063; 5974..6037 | 0.01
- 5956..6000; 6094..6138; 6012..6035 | -0.02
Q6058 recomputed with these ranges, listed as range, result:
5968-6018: 14.8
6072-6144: 14.8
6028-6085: 15.5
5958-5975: 14.8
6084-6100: 15.1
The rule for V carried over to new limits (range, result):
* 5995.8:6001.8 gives 14.4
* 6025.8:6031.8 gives 15.2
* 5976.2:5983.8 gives 15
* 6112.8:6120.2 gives 15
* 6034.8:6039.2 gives 14.5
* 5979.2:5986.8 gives 14.9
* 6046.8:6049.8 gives 16.2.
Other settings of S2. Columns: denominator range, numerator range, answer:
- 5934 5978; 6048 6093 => 1.11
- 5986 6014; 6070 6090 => 1.07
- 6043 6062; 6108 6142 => 0.93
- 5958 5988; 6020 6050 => 1.05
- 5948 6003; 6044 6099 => 1.09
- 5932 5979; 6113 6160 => 1.06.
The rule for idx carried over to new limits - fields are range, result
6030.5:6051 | 15.4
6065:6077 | 16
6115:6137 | 14.4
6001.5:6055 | 15.1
